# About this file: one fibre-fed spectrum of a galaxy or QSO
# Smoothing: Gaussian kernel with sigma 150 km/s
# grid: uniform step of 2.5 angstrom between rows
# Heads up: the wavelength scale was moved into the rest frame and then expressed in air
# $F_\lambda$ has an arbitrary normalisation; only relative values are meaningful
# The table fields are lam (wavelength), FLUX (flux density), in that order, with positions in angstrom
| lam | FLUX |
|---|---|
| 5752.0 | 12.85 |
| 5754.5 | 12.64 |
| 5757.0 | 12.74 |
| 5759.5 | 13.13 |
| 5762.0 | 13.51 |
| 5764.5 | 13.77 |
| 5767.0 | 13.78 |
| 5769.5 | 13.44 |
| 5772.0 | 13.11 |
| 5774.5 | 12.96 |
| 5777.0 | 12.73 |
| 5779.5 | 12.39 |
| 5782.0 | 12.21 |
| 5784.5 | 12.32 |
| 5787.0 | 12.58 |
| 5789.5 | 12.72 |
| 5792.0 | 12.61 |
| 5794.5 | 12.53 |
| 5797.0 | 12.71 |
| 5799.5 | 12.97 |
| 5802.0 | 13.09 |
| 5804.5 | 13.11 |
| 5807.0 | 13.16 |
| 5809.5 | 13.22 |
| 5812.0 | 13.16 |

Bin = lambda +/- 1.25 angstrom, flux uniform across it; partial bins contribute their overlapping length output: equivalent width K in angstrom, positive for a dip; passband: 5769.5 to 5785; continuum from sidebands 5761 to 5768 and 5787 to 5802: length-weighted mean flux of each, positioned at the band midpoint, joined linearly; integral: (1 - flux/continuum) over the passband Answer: 0.7 angstrom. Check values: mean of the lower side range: 13.7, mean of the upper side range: 12.7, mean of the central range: 12.7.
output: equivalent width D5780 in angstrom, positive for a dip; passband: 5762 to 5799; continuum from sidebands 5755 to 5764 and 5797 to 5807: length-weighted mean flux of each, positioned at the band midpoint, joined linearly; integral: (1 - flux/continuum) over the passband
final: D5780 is 0.6 angstrom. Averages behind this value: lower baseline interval 13.1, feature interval 12.9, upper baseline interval 13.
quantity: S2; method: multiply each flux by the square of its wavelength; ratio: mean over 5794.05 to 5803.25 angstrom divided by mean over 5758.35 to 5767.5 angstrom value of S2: 0.96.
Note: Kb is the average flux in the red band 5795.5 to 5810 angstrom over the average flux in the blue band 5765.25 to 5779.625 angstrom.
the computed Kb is 0.99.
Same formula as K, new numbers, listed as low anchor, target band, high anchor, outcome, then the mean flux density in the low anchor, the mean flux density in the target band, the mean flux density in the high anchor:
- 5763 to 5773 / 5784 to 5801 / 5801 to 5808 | 0.8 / 13.5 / 12.7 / 13.1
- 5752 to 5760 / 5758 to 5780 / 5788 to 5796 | -0.8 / 12.8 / 13.2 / 12.6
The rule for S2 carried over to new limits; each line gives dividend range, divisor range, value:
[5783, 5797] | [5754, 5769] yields 0.95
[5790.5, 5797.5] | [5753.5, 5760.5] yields 1.00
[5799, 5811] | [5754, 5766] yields 1.01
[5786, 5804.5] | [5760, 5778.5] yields 0.97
